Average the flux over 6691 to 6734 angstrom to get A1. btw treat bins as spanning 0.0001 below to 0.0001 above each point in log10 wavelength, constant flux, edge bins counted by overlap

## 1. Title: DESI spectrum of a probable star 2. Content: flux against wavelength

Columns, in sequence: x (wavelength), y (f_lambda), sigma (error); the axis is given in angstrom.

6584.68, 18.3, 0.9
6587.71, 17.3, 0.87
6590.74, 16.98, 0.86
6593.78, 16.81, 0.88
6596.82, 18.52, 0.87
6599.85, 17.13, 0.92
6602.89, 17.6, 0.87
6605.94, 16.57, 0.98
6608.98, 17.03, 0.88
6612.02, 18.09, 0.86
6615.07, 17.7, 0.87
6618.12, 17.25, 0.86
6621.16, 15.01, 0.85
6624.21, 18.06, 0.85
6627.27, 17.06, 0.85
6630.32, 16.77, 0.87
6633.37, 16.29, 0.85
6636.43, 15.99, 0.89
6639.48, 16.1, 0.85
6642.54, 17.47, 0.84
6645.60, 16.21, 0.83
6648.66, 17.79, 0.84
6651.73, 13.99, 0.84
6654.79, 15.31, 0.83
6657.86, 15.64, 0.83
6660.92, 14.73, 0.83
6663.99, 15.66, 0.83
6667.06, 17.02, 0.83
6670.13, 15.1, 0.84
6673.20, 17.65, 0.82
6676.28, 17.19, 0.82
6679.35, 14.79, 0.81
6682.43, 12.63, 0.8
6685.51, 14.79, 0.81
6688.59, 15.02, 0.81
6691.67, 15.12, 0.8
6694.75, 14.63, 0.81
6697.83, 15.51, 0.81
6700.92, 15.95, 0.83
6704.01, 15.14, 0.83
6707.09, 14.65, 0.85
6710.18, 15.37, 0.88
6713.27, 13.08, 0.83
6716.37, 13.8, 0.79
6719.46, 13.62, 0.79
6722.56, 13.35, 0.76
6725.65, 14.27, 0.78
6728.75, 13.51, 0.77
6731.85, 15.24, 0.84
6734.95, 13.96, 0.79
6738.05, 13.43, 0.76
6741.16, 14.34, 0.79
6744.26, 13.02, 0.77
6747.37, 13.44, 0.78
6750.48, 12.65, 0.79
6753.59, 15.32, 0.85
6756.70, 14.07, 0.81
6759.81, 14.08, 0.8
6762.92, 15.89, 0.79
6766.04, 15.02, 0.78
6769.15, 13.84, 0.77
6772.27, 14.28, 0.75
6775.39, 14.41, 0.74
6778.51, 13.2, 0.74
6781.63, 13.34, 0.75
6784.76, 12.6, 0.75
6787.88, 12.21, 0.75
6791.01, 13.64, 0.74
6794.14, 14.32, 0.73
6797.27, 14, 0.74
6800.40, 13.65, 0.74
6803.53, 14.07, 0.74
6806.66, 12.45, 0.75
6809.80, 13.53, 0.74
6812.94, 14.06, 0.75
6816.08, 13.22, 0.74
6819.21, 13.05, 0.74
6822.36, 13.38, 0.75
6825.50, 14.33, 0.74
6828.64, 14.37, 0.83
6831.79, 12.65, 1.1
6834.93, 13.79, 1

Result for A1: 14.5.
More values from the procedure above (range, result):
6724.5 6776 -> 14.2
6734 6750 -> 13.6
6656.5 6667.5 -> 15.6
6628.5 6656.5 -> 16.2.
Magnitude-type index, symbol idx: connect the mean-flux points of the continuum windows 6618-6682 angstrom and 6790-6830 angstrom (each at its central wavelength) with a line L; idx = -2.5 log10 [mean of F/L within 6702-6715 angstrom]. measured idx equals 0.05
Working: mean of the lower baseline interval 16.2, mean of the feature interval 14.6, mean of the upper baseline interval 13.7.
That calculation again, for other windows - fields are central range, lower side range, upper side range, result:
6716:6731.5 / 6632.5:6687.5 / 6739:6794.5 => 0.06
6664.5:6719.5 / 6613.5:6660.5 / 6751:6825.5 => 0.03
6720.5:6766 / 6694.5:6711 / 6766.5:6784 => 0.03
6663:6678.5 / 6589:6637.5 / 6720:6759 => -0.06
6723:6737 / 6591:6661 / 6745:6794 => 0.04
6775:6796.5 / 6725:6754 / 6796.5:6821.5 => 0.02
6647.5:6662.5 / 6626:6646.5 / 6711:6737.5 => 0.04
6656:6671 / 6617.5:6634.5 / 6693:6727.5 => 0.01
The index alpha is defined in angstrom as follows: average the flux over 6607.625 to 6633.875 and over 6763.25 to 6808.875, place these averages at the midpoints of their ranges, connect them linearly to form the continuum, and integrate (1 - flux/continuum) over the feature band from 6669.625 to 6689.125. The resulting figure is 0.7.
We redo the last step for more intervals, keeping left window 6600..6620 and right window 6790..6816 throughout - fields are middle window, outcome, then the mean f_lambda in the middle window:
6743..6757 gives 0.9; 13.7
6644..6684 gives 1.5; 15.7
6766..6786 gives 0.6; 13.7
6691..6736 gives 2.6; 14.5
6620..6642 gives 0.5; 16.5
